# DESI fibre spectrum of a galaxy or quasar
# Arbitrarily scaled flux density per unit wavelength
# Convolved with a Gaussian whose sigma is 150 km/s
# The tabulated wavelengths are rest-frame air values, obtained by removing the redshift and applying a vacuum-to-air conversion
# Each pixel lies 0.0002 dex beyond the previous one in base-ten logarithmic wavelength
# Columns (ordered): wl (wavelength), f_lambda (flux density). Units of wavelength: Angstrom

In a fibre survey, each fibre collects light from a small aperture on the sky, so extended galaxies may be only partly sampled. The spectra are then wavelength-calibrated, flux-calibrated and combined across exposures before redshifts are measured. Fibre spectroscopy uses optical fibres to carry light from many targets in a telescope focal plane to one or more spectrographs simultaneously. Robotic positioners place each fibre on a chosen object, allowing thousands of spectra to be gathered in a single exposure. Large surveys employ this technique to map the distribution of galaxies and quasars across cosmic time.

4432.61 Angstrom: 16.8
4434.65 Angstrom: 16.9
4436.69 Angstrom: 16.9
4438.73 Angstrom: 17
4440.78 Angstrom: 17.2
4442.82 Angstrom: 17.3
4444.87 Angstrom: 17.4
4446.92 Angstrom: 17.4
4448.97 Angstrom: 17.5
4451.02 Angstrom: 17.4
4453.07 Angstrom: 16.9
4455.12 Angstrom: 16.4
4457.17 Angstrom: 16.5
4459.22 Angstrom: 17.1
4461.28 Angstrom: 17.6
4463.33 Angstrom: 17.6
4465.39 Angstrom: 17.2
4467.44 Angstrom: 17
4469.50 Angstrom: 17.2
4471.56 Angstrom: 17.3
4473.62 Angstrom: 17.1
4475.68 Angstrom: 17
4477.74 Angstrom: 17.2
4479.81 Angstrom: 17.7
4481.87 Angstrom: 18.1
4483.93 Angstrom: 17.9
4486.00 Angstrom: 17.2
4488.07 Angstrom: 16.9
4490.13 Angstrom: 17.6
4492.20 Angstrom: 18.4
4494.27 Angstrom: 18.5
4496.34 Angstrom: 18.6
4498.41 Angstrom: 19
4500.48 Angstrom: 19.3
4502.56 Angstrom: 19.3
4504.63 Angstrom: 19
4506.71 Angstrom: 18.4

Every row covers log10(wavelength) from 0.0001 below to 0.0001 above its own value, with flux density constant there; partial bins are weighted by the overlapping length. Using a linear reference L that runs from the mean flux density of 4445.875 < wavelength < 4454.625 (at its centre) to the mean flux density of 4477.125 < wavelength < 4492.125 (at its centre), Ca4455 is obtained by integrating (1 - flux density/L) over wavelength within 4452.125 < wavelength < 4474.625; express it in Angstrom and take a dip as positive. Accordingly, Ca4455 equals 0.4 Angstrom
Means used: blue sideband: 17.2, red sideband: 17.6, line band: 17.1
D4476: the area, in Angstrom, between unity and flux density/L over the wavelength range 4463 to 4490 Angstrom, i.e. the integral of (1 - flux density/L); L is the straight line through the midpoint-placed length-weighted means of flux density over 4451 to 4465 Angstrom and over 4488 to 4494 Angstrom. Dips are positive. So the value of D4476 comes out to 0.3 Angstrom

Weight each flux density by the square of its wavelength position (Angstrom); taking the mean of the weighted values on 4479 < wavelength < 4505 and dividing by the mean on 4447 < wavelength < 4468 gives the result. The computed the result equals 1.08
